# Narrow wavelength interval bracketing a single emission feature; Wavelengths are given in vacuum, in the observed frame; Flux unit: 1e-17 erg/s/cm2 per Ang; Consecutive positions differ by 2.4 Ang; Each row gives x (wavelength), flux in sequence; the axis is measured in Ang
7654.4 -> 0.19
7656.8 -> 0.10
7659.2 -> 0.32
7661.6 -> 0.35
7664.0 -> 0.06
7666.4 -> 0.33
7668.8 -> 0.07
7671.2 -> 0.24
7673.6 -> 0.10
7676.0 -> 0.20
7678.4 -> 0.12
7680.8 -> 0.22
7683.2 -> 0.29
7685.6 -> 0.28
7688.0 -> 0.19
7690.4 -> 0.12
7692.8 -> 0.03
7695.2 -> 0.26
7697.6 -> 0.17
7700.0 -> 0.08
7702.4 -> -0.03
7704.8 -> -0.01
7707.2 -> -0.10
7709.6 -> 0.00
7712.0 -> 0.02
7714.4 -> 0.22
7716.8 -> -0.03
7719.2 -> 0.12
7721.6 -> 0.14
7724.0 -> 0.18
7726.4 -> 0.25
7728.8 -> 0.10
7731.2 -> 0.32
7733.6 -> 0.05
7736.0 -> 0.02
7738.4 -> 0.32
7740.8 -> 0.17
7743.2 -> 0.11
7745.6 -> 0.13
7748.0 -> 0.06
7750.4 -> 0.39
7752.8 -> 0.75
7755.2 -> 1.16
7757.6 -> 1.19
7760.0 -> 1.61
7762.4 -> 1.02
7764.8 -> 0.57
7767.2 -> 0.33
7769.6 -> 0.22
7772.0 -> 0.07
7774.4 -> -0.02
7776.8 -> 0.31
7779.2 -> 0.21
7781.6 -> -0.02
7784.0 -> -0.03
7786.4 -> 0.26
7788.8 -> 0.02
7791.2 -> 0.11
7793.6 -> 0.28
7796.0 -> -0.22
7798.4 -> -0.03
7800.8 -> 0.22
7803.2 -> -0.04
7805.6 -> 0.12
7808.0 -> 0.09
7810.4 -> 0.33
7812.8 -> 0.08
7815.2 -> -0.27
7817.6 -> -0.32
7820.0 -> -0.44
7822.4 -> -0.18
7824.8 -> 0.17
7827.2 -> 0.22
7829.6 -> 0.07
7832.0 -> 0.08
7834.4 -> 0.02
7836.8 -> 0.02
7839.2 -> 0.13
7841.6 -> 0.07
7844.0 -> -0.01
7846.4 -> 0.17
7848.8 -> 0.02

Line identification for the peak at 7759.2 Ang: [O II] 3727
